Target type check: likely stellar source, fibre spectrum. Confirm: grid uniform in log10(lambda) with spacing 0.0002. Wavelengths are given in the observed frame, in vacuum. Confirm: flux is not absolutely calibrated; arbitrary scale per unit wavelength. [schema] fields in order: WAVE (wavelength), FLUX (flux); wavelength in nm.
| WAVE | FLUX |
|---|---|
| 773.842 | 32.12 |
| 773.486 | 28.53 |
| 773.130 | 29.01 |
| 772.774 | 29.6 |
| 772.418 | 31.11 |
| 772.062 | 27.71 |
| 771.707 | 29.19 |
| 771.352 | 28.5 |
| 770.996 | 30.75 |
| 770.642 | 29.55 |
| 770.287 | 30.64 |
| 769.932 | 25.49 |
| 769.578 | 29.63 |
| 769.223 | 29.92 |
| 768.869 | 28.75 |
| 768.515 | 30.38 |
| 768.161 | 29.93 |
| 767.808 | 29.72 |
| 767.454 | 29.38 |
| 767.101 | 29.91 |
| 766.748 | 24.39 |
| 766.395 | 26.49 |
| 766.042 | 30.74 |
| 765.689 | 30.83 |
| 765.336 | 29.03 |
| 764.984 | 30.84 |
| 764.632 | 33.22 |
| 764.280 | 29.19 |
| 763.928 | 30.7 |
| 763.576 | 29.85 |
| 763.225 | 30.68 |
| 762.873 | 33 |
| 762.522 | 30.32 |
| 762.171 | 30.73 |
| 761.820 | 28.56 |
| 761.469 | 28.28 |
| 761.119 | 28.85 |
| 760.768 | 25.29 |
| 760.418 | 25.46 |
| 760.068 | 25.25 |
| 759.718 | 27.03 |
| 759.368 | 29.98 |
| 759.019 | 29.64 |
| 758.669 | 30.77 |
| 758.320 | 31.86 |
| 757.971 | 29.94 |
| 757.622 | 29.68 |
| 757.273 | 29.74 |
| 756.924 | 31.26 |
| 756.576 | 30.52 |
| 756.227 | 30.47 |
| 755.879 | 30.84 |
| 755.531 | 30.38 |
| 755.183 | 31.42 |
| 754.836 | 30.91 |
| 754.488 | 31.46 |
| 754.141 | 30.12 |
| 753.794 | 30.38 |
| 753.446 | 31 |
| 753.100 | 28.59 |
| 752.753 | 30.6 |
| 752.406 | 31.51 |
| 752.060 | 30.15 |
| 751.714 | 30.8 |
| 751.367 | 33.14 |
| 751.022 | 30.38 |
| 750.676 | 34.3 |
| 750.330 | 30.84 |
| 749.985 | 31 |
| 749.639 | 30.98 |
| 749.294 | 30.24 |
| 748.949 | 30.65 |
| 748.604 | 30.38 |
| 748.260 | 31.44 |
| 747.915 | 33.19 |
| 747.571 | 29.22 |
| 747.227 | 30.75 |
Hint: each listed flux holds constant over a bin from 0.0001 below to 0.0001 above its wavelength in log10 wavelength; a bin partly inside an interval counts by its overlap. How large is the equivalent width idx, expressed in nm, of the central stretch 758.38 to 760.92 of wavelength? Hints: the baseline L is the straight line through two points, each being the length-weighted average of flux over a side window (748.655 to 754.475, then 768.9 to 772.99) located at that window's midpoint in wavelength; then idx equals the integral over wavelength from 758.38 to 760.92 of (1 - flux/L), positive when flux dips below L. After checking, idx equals 0.201 nm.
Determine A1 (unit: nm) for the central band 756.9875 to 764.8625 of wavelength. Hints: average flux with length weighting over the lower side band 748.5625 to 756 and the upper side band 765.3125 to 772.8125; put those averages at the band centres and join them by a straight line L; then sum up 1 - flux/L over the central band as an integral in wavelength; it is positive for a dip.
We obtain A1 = 0.14 nm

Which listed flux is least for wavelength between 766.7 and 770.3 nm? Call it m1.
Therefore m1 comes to 24.39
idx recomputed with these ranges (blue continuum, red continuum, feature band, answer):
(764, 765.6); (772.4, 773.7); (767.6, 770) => 0.06 nm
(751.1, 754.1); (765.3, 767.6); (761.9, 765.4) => -0.20 nm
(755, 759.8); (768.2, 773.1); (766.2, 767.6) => 0.10 nm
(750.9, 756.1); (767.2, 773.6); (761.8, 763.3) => -0.04 nm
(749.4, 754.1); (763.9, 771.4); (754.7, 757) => -0.02 nm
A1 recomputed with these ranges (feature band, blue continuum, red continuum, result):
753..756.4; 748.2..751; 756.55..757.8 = 0.00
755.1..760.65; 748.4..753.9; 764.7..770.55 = 0.12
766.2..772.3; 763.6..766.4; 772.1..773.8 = 0.22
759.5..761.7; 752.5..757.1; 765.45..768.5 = 0.22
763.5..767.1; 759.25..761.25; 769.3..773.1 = -0.21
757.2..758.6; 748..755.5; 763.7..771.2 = 0.00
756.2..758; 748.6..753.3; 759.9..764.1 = -0.03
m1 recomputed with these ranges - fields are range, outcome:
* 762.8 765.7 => 29.03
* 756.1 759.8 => 27.03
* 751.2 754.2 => 28.59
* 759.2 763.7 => 25.25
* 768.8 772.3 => 25.49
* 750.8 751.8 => 30.38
